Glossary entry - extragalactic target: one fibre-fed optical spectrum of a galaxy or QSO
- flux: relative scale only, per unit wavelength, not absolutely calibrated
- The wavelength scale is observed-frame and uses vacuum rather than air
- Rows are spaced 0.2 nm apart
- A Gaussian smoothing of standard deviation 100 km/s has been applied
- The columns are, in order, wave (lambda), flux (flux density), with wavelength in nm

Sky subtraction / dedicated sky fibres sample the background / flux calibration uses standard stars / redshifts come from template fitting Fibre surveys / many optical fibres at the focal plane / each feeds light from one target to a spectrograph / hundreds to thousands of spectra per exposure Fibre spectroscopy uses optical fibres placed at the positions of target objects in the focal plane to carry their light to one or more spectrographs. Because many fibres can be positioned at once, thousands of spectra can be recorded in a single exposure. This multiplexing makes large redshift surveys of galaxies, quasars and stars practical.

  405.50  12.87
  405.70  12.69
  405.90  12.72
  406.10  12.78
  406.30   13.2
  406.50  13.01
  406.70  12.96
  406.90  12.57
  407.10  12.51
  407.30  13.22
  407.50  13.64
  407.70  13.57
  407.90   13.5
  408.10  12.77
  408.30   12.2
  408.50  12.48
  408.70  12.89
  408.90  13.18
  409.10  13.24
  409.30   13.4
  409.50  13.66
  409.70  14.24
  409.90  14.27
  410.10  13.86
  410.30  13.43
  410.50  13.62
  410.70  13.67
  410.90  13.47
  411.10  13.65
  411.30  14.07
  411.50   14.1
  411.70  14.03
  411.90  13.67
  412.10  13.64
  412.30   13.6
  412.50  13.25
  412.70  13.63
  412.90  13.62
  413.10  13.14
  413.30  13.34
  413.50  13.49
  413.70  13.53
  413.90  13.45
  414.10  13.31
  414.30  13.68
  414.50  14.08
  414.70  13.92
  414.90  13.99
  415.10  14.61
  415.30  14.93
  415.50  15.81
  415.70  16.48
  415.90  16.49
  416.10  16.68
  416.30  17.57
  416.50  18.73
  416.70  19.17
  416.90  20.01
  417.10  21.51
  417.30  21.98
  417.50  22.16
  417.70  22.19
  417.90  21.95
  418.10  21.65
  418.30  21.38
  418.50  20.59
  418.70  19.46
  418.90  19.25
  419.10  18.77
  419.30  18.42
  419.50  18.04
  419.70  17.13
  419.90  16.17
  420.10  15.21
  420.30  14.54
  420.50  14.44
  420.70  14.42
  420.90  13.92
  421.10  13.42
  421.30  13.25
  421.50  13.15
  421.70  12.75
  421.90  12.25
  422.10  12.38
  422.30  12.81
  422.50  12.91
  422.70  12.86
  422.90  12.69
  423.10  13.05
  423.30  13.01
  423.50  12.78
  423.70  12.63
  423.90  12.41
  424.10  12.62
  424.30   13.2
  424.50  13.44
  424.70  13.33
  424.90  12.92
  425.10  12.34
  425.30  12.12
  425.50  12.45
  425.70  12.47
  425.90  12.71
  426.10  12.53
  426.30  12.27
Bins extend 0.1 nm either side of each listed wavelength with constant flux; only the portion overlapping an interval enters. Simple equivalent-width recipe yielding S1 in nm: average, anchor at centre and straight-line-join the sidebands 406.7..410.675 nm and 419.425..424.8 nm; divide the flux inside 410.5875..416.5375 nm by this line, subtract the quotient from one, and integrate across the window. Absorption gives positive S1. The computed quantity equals -0.41 nm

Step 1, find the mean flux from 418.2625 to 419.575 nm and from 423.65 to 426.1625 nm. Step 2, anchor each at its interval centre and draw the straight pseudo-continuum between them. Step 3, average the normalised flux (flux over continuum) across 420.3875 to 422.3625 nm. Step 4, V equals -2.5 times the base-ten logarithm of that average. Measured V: 0.24 mag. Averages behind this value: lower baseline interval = 19.3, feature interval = 13.3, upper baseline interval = 12.7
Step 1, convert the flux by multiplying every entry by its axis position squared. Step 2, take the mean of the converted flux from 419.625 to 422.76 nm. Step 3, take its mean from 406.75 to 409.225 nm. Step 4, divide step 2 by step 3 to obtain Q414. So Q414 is 1.14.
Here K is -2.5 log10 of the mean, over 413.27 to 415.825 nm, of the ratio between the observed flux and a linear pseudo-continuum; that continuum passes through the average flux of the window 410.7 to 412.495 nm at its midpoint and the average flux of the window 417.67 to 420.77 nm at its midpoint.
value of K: 0.09 mag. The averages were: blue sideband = 13.7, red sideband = 18.3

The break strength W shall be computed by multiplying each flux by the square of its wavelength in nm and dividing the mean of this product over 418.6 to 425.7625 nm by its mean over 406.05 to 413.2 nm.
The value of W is 1.12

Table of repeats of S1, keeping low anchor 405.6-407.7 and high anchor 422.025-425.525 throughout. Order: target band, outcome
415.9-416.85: -0.38 nm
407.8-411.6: -0.16 nm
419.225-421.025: -0.41 nm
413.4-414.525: -0.06 nm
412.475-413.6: -0.05 nm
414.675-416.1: -0.27 nm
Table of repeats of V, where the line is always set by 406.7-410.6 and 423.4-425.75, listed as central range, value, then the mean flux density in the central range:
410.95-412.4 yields -0.05 mag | 13.8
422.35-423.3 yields -0.01 mag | 12.9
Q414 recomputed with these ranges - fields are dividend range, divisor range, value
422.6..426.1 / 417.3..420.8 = 0.70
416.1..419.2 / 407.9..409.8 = 1.61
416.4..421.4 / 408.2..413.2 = 1.41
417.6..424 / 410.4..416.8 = 1.11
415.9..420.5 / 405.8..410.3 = 1.52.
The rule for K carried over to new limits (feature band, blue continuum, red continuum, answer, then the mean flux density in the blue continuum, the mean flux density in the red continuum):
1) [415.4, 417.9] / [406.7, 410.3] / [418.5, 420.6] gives -0.18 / 13.2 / 17.3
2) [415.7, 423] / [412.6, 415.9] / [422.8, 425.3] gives -0.25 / 14.1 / 12.8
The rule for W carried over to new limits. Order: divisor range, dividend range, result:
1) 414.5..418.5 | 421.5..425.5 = 0.72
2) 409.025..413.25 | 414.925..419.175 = 1.43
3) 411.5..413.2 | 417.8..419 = 1.57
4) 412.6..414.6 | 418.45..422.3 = 1.18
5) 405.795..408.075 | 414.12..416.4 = 1.21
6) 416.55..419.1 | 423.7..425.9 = 0.63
